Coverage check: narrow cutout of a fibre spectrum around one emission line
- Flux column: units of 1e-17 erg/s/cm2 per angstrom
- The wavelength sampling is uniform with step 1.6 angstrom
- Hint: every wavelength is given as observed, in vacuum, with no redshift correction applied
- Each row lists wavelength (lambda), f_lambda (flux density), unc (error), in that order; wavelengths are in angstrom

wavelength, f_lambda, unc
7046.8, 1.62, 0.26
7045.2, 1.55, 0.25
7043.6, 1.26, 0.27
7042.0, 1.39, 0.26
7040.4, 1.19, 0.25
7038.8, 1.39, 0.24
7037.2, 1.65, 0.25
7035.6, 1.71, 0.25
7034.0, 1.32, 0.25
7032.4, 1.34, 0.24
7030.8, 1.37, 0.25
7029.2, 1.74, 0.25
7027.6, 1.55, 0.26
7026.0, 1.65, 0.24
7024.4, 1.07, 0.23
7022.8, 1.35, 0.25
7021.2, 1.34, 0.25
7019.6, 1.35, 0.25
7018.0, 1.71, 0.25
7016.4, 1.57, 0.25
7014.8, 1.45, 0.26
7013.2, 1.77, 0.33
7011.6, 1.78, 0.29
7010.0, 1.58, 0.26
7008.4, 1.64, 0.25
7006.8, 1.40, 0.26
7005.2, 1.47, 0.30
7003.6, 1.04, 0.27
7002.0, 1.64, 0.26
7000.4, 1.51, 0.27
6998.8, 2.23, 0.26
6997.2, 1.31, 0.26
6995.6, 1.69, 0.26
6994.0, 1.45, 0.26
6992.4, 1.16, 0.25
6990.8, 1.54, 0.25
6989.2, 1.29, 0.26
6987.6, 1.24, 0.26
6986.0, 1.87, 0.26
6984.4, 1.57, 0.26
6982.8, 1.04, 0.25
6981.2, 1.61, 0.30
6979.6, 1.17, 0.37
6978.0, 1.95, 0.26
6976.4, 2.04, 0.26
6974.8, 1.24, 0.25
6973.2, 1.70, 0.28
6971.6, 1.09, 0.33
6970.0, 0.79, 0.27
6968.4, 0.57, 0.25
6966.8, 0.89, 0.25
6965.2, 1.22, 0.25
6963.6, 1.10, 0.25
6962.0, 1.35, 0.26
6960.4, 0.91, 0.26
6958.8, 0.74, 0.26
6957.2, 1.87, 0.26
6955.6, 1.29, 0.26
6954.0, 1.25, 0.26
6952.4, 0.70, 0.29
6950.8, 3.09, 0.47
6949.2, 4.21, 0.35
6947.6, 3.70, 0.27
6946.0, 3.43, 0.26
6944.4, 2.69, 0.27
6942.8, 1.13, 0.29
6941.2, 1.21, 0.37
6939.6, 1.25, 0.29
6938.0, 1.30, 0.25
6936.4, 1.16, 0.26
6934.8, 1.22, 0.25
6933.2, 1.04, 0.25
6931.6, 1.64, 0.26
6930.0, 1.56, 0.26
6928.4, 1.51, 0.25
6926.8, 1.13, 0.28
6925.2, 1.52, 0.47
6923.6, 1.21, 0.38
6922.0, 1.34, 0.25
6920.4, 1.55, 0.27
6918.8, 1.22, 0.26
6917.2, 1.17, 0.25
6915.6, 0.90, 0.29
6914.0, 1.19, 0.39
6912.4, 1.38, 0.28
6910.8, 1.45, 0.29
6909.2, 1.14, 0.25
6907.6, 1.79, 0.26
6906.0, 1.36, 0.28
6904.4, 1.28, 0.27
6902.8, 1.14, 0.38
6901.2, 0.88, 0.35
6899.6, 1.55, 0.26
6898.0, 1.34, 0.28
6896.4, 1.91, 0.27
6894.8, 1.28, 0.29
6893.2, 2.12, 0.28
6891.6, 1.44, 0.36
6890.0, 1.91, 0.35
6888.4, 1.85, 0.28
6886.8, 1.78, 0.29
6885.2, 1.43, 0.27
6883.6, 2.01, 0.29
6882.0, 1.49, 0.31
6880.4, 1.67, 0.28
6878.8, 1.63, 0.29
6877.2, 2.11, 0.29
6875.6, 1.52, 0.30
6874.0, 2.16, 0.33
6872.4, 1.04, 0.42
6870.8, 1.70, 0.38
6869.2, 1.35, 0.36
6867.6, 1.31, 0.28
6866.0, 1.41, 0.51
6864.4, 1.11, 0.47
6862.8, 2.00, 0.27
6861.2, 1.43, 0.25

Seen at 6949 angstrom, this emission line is Hbeta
